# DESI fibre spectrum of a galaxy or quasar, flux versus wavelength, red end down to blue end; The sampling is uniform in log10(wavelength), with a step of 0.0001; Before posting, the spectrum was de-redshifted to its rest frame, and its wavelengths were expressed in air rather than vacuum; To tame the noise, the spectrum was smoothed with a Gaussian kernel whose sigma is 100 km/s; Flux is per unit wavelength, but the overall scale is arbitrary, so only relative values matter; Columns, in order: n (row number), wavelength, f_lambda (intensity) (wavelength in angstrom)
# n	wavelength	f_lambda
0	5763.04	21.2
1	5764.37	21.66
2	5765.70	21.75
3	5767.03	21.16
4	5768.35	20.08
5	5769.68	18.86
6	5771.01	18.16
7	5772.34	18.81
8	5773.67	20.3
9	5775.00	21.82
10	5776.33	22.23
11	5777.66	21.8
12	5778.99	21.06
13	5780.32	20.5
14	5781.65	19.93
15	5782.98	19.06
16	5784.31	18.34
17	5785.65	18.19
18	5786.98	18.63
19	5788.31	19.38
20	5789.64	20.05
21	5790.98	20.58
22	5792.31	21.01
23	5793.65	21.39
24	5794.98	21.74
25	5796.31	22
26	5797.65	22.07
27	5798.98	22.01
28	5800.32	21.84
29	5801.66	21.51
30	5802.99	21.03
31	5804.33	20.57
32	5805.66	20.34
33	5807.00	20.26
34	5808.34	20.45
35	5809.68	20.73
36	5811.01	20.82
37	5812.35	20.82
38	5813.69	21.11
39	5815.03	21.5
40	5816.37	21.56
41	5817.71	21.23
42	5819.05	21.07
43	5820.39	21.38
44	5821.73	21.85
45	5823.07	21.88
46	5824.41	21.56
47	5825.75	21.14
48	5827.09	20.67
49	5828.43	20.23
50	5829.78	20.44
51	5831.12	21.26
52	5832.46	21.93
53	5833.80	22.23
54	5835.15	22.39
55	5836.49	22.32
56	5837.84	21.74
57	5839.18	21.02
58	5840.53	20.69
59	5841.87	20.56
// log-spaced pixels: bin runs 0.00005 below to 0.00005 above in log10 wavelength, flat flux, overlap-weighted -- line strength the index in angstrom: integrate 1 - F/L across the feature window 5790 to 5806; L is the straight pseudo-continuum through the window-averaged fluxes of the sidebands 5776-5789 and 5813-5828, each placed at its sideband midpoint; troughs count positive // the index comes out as -0.7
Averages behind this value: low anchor 19.9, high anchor 21.3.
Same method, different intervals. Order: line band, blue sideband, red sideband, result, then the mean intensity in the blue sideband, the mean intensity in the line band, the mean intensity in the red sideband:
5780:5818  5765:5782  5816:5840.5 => 0.54 angstrom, 20.5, 20.6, 21.4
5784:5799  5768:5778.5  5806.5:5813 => 0.01 angstrom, 20.3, 20.4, 20.6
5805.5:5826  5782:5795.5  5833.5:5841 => -0.25 angstrom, 19.8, 21.1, 21.7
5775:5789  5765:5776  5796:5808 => 0.38 angstrom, 20.2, 20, 21.2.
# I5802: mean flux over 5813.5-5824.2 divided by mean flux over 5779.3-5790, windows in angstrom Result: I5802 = 1.1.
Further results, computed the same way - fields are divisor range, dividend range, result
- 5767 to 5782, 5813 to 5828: 1.05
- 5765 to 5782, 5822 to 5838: 1.05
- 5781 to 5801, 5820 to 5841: 1.05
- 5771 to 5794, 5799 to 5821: 1.05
